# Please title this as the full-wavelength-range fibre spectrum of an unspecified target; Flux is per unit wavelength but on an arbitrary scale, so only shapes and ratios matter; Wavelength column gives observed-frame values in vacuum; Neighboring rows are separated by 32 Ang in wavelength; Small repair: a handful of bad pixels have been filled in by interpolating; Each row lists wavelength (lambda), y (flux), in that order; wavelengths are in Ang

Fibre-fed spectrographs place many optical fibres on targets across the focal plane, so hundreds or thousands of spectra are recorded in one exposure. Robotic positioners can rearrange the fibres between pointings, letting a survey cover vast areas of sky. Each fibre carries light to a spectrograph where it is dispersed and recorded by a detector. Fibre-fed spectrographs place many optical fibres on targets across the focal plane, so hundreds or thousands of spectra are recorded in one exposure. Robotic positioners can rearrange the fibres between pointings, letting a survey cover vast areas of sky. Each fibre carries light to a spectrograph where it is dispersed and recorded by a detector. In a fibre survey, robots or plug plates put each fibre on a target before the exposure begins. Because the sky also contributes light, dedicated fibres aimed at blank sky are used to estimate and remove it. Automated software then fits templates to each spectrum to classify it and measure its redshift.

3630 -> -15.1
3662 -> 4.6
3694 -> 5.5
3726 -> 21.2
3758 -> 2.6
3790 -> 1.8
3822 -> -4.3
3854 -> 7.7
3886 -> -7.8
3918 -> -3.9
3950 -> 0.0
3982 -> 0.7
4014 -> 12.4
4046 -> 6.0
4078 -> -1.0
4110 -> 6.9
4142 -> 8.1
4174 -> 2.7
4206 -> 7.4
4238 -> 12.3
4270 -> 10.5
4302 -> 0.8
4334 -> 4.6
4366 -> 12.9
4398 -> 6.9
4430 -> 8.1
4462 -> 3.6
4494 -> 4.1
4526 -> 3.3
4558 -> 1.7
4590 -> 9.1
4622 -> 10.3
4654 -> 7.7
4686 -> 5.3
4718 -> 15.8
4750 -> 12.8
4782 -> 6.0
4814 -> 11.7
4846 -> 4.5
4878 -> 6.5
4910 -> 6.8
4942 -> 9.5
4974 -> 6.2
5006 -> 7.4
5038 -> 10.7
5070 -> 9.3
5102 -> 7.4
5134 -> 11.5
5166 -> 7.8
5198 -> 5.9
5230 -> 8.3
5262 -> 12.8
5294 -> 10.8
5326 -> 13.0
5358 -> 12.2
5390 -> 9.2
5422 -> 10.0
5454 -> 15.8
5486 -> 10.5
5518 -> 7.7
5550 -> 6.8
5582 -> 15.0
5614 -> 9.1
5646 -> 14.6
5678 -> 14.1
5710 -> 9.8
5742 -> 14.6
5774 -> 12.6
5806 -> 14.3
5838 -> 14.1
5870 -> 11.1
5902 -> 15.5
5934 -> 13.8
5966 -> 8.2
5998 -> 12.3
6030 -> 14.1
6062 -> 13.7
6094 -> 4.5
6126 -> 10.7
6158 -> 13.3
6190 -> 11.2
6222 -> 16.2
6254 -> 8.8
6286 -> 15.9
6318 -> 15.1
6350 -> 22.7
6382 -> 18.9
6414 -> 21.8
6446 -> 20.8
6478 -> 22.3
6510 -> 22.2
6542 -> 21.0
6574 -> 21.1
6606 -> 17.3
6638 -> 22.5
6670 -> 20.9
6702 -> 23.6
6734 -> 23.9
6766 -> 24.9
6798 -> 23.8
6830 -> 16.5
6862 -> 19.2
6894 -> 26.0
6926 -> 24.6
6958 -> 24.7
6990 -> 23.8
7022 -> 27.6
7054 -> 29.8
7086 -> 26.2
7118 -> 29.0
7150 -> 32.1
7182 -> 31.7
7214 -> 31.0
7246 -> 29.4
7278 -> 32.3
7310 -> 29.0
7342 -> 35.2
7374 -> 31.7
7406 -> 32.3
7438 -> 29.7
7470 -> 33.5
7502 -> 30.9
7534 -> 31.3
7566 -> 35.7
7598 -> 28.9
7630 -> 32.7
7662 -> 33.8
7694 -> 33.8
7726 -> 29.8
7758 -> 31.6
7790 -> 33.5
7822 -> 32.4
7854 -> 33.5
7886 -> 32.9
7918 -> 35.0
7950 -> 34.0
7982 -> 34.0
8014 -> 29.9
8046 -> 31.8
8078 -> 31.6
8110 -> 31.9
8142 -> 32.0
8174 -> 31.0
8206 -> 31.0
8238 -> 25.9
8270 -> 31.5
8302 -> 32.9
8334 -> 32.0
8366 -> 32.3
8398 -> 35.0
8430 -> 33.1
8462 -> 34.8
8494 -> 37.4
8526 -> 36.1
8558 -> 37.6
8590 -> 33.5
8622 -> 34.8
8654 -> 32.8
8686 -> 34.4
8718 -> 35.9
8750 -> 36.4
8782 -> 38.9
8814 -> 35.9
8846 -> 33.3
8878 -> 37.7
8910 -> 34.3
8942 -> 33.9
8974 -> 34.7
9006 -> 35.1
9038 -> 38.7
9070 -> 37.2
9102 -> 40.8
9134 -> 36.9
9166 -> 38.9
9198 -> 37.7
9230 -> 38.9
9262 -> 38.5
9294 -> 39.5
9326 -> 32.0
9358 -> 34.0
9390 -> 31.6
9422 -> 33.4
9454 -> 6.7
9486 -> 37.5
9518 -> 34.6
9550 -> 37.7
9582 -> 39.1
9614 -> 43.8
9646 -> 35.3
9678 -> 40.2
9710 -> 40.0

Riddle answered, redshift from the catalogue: 0.590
